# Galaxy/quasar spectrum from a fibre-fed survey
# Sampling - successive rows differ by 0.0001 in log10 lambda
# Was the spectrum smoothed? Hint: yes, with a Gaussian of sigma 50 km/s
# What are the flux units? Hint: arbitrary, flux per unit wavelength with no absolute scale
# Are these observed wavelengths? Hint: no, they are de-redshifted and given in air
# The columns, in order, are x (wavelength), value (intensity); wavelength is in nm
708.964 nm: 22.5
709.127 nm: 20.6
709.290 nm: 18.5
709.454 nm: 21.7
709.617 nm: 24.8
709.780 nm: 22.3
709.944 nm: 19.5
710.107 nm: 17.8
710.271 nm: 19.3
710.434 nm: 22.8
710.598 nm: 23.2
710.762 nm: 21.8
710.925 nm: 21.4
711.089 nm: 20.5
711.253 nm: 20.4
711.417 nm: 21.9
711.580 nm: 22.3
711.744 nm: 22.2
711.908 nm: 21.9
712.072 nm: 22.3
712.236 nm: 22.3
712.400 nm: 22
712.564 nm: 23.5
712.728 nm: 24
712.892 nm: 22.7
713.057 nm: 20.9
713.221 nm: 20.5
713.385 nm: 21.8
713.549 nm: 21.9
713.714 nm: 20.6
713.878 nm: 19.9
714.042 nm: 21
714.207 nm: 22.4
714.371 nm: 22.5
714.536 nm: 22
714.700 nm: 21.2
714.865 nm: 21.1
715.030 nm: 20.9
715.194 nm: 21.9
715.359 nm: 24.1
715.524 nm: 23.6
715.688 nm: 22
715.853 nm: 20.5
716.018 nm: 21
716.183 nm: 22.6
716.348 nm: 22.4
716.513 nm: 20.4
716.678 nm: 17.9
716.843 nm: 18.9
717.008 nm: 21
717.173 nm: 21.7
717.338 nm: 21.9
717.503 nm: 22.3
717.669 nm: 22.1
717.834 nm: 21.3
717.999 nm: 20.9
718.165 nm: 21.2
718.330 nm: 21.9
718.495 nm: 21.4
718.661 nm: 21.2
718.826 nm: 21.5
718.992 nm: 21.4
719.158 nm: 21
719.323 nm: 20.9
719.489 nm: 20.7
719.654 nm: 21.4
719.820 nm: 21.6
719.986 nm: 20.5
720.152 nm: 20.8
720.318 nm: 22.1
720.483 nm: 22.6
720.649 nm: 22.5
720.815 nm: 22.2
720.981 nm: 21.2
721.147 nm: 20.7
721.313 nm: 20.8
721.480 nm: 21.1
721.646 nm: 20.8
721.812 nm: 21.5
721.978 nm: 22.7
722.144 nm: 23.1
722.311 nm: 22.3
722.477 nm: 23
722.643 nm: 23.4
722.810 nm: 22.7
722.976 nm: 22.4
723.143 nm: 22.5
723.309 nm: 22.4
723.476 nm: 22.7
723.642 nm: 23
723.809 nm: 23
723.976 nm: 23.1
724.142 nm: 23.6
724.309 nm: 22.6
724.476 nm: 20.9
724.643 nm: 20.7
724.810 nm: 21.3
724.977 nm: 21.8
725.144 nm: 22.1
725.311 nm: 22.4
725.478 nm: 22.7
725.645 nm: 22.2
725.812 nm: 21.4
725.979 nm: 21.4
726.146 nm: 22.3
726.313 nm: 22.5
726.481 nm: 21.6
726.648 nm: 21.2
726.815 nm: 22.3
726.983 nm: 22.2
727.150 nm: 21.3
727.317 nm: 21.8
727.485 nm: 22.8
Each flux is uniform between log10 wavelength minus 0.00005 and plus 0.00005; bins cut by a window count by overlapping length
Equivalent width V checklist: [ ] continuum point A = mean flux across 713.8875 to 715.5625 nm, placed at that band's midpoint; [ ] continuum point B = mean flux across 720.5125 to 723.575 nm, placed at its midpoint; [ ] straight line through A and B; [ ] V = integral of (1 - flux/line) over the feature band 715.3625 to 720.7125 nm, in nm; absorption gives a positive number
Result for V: 0.154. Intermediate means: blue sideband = 21.9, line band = 21.4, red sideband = 22.1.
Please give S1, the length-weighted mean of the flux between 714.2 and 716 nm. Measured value 22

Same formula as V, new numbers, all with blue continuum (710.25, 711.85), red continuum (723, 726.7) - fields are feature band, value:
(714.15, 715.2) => 0.01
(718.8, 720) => 0.05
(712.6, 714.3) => 0.01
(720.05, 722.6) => 0.02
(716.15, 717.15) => 0.06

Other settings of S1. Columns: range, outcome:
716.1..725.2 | 21.7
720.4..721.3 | 21.8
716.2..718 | 21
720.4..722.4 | 21.8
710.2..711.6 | 21.5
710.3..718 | 21.7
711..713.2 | 22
